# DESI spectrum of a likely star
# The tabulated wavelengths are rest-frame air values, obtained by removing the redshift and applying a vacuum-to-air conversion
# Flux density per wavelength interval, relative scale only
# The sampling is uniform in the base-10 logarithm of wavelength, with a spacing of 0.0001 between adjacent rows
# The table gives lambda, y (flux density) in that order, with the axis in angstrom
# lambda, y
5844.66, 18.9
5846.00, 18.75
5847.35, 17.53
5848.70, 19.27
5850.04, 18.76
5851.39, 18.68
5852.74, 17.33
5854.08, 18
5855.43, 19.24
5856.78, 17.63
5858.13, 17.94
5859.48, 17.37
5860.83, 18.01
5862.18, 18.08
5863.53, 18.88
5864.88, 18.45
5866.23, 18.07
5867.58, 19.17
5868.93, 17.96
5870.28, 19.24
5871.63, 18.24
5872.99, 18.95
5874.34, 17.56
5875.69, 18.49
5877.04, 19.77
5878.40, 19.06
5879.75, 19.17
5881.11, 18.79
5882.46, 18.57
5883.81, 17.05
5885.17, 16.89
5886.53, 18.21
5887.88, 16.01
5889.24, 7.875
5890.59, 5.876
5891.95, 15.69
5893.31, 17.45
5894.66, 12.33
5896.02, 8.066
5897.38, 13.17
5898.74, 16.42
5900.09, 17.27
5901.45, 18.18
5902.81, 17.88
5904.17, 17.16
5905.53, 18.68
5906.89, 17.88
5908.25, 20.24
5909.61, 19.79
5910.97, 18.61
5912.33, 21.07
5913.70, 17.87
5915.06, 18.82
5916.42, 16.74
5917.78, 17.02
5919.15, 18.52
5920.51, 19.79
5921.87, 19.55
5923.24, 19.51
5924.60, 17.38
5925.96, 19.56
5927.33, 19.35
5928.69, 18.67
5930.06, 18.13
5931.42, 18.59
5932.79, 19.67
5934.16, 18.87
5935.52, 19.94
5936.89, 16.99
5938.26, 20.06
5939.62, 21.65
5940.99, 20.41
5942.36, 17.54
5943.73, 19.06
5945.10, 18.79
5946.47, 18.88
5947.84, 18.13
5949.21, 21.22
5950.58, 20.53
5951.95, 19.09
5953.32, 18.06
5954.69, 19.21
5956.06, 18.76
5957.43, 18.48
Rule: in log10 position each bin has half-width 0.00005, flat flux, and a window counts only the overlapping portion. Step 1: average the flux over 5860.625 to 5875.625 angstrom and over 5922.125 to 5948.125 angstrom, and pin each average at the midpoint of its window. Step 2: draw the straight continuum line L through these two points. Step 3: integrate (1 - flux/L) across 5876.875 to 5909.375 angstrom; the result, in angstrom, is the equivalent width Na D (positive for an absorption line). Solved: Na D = 4.4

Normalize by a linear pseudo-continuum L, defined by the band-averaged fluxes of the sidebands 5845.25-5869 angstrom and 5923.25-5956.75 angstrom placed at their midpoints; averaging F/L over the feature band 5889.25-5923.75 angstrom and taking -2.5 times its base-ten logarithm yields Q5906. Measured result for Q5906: 0.12 mag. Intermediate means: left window 18.3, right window 19.1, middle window 16.8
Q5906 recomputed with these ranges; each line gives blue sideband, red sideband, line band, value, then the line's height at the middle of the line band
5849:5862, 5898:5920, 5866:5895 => 0.08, 18.2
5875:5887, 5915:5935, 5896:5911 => 0.08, 18.6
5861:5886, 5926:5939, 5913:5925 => 0.03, 18.8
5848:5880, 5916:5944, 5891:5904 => 0.24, 18.7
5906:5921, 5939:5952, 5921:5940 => 0.00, 19.2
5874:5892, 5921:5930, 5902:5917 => -0.04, 18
